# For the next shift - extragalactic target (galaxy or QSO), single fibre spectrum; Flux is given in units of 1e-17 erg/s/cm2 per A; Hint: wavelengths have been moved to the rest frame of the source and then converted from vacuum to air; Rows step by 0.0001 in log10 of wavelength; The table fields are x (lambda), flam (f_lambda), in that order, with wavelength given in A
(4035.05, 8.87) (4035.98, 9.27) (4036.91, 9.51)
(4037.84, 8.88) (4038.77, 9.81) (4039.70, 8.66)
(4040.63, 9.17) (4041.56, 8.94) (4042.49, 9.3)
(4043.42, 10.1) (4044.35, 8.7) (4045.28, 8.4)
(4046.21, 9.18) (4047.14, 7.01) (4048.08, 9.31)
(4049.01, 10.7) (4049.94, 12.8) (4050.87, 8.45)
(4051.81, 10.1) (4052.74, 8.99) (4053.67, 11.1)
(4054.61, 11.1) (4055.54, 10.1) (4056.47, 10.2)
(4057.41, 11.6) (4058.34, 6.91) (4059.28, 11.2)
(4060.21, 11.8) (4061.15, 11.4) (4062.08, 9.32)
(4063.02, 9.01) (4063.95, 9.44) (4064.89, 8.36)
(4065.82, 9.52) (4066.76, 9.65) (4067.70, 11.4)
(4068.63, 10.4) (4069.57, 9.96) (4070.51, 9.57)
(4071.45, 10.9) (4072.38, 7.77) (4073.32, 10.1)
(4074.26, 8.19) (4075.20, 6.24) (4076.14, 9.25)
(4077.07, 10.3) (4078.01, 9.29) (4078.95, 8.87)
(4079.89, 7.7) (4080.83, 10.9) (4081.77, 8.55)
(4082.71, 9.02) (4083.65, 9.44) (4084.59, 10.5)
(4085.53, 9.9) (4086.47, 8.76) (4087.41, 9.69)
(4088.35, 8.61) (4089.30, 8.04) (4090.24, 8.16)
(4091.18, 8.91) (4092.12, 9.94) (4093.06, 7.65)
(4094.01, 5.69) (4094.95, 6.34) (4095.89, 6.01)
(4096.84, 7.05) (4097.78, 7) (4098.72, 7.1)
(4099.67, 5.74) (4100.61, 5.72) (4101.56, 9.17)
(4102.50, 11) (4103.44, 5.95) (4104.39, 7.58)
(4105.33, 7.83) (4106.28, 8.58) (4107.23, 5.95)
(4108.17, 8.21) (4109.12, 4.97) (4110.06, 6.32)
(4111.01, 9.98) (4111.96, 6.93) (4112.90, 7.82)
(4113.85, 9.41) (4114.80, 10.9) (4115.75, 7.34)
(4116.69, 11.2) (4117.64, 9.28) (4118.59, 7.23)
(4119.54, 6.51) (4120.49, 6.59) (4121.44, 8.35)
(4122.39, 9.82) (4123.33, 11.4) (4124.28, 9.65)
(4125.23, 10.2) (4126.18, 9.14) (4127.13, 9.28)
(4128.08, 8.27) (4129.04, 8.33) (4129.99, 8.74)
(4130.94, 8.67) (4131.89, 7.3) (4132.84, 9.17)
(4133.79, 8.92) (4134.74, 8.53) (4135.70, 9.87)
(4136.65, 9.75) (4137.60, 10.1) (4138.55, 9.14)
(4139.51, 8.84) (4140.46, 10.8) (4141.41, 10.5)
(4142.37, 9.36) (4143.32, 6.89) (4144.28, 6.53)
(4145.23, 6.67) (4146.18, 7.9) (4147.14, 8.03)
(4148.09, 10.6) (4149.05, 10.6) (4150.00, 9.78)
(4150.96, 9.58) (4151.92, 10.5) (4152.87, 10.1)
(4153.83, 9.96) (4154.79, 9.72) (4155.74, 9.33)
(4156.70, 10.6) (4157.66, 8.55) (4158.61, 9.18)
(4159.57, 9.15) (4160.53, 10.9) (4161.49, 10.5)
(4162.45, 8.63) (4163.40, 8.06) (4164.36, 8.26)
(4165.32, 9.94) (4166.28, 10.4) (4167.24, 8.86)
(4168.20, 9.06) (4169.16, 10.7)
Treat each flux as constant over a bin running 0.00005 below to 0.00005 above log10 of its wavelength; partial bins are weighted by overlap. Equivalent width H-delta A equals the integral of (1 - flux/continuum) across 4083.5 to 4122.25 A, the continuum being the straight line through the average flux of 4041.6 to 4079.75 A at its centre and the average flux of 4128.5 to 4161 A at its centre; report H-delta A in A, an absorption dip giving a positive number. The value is 5.9 A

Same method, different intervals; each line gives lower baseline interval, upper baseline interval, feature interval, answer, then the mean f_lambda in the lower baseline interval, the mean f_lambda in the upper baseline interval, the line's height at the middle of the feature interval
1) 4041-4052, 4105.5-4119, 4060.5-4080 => -1.0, 9.4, 8.15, 8.95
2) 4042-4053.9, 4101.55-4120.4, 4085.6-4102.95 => 1.2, 9.52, 8.05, 8.44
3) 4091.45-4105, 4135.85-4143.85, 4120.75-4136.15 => -0.4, 7.31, 9.42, 8.85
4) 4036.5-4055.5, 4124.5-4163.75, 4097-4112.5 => 3.3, 9.53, 9.19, 9.33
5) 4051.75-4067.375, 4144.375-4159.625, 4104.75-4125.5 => 2.7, 10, 9.33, 9.6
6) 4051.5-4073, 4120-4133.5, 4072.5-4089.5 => 1.1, 9.99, 8.92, 9.68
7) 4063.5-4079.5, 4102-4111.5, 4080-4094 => -0.6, 9.36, 7.64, 8.6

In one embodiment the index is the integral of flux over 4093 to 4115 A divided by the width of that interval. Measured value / 7.41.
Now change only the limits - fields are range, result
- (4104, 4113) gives 7.4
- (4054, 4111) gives 8.74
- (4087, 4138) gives 8.25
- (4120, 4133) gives 8.91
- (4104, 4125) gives 8.29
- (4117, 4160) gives 9.06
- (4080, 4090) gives 9.25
